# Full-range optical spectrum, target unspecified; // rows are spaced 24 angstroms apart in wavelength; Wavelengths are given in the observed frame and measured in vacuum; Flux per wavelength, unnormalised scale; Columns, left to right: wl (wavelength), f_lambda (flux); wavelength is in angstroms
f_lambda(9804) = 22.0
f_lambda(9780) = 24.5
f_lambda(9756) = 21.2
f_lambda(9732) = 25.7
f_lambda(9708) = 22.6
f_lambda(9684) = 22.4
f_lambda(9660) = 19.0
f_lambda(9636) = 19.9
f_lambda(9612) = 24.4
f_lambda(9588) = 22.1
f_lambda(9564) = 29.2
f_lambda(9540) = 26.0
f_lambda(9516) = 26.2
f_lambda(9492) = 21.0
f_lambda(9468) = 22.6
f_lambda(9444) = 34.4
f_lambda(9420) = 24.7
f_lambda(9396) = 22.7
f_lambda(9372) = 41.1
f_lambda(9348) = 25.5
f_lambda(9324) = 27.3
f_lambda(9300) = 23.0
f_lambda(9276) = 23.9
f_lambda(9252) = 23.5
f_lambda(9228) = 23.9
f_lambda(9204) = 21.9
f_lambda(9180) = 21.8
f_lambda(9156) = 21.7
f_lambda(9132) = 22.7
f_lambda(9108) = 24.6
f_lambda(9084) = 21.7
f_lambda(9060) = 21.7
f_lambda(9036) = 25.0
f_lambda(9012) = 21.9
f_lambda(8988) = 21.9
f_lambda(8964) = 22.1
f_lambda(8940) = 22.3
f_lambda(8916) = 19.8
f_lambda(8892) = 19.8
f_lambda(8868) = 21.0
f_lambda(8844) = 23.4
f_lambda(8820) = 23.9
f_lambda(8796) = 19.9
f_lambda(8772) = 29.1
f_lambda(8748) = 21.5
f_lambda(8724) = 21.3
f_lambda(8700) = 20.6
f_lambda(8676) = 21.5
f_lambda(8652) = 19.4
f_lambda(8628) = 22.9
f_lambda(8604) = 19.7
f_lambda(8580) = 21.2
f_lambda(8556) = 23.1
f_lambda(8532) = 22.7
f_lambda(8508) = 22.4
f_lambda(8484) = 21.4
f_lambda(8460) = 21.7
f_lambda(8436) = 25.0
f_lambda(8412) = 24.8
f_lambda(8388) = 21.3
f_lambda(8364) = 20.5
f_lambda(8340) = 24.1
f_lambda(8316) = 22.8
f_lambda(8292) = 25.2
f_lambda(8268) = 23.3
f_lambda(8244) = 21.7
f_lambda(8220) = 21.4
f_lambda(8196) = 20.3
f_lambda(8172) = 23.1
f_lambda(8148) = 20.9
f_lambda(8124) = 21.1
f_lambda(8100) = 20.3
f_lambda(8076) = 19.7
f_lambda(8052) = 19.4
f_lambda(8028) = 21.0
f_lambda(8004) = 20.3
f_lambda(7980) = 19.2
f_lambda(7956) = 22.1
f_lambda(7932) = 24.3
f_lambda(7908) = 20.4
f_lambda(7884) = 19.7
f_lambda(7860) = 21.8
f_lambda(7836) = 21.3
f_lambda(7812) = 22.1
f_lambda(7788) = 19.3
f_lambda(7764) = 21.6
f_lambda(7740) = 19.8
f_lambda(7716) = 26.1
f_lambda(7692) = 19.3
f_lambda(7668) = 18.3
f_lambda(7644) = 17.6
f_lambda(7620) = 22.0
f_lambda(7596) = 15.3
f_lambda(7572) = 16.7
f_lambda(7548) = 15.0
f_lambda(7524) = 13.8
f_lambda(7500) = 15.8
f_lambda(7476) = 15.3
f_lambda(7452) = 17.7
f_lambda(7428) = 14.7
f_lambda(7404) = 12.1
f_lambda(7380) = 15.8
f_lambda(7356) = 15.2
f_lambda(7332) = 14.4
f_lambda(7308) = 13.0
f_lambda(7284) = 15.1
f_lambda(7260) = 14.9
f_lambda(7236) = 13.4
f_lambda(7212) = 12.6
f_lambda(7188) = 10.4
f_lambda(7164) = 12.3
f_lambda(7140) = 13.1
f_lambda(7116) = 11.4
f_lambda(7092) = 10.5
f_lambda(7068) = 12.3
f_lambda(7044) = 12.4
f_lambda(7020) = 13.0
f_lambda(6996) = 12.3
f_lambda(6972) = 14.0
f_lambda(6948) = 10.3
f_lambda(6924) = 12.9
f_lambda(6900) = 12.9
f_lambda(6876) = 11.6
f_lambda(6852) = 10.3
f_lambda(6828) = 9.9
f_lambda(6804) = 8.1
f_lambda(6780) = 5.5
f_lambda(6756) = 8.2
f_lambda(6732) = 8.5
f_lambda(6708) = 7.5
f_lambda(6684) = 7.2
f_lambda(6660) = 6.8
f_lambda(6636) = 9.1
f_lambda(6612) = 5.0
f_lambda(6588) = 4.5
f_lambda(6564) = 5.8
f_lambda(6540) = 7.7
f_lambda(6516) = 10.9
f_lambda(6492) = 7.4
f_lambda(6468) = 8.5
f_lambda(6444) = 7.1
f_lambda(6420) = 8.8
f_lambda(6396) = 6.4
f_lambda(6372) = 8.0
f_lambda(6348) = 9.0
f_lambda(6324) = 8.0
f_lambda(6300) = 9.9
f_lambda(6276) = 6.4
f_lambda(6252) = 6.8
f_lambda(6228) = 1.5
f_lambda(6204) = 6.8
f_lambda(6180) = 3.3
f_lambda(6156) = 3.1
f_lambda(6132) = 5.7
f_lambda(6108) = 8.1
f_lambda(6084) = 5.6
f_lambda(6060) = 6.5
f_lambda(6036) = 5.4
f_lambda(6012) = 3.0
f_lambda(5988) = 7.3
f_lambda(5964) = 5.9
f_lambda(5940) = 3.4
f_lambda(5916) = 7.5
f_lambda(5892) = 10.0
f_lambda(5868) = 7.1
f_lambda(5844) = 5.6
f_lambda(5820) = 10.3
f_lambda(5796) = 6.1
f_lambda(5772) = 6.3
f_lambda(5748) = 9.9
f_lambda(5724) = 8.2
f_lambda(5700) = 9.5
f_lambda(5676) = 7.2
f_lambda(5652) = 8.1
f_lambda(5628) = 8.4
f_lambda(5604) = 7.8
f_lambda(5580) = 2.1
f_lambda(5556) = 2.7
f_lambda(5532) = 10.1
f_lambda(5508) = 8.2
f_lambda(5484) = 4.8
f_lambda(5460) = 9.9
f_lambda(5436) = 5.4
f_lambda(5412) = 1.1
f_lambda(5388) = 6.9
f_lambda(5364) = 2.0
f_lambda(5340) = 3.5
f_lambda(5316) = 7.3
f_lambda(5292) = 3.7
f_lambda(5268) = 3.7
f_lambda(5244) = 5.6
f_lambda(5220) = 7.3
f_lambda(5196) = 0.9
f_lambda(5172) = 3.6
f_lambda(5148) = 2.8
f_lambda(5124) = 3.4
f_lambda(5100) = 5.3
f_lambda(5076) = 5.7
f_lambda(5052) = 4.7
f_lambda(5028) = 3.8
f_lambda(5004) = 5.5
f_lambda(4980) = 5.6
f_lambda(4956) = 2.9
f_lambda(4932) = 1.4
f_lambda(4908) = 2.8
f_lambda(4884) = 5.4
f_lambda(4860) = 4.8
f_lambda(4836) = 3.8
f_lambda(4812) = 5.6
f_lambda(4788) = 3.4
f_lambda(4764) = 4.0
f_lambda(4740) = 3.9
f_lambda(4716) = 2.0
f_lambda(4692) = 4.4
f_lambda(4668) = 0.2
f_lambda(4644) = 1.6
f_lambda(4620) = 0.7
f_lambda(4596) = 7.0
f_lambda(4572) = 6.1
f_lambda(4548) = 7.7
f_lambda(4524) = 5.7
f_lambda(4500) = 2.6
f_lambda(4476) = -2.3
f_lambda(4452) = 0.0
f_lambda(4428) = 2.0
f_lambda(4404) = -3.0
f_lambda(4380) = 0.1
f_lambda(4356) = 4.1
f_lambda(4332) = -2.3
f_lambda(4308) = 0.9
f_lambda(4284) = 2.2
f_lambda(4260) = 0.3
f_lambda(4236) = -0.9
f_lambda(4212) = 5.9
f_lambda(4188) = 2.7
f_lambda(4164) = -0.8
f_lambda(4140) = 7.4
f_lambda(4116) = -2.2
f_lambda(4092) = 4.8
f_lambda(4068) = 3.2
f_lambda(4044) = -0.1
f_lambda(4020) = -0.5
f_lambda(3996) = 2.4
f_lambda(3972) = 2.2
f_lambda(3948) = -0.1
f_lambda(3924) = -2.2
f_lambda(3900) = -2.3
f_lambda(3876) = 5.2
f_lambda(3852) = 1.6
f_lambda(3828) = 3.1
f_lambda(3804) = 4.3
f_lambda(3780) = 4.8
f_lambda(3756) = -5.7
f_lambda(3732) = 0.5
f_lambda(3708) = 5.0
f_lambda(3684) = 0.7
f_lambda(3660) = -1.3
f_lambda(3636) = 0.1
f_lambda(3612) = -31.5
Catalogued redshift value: 0.72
